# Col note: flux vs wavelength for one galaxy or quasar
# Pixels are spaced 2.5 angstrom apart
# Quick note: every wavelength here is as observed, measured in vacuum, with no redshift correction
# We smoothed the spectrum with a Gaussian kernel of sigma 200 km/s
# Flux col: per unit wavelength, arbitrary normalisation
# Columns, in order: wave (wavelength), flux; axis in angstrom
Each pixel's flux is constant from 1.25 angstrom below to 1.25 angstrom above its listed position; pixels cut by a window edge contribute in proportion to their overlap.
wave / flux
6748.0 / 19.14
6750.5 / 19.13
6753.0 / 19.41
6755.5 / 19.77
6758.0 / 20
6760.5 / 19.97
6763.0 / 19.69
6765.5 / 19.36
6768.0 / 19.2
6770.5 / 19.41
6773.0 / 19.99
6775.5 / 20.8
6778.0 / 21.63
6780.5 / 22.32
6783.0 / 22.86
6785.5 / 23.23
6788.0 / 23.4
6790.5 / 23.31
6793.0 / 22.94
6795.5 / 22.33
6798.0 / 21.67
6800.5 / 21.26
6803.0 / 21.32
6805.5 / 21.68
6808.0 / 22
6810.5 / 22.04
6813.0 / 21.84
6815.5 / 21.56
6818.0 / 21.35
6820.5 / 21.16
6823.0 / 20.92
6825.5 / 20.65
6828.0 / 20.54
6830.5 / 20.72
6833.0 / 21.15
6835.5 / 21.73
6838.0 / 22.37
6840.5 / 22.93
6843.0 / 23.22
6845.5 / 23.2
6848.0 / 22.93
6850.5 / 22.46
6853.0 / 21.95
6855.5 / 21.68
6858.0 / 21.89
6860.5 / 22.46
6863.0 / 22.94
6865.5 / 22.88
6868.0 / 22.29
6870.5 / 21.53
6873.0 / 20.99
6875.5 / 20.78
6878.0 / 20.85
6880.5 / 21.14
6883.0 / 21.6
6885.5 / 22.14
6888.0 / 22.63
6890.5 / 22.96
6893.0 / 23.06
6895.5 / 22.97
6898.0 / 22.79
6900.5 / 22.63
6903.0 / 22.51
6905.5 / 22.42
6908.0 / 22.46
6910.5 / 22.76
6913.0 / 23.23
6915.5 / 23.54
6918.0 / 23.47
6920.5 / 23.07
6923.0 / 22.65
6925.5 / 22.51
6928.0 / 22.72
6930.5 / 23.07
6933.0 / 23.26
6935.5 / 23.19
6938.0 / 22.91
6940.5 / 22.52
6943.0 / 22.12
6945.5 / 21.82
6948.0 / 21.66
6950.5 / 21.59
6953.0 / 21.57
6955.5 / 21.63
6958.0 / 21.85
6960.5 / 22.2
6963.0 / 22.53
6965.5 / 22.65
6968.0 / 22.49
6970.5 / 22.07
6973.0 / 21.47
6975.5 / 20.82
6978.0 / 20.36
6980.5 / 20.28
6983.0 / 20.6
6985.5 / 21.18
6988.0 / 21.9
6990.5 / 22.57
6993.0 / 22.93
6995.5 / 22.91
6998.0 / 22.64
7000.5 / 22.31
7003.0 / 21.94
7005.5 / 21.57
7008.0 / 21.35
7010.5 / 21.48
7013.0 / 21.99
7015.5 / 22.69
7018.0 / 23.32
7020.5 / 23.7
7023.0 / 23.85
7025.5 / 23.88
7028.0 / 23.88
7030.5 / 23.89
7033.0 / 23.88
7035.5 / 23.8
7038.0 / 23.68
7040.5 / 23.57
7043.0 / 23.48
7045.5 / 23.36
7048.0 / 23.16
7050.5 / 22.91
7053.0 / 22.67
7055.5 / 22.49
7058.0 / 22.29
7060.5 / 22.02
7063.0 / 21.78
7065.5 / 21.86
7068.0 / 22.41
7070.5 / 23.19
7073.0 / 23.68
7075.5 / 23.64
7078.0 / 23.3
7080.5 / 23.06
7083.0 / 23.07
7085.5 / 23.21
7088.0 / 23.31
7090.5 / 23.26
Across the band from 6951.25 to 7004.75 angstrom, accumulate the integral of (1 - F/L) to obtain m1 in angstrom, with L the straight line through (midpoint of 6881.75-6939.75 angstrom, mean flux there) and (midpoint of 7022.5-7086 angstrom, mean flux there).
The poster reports 2.6 angstrom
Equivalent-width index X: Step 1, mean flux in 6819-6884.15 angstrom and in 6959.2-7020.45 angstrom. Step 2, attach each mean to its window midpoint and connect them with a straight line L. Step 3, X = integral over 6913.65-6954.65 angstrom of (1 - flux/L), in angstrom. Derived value -1.3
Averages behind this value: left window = 21.8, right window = 22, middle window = 22.6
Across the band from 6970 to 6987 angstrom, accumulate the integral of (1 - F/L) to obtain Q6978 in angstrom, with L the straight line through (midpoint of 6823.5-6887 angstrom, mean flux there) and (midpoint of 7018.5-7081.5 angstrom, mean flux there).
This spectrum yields 1.32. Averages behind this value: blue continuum 21.9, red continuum 23.2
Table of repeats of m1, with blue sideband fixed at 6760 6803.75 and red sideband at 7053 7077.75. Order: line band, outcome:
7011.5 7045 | -1.5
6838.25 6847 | -0.6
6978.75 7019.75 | 0.7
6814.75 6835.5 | 0.5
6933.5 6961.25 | 0.0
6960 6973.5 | 0.0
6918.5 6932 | -0.5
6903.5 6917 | -0.6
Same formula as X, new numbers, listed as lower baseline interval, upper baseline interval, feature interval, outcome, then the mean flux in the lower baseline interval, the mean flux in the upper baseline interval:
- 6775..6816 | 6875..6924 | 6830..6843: 0.2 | 22.2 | 22.5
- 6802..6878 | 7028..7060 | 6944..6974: 0.9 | 21.8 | 23.3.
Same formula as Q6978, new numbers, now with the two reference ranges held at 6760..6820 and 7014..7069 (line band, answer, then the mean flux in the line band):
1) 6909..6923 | -0.53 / 23.2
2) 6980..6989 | 0.68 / 21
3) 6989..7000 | 0.05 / 22.7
